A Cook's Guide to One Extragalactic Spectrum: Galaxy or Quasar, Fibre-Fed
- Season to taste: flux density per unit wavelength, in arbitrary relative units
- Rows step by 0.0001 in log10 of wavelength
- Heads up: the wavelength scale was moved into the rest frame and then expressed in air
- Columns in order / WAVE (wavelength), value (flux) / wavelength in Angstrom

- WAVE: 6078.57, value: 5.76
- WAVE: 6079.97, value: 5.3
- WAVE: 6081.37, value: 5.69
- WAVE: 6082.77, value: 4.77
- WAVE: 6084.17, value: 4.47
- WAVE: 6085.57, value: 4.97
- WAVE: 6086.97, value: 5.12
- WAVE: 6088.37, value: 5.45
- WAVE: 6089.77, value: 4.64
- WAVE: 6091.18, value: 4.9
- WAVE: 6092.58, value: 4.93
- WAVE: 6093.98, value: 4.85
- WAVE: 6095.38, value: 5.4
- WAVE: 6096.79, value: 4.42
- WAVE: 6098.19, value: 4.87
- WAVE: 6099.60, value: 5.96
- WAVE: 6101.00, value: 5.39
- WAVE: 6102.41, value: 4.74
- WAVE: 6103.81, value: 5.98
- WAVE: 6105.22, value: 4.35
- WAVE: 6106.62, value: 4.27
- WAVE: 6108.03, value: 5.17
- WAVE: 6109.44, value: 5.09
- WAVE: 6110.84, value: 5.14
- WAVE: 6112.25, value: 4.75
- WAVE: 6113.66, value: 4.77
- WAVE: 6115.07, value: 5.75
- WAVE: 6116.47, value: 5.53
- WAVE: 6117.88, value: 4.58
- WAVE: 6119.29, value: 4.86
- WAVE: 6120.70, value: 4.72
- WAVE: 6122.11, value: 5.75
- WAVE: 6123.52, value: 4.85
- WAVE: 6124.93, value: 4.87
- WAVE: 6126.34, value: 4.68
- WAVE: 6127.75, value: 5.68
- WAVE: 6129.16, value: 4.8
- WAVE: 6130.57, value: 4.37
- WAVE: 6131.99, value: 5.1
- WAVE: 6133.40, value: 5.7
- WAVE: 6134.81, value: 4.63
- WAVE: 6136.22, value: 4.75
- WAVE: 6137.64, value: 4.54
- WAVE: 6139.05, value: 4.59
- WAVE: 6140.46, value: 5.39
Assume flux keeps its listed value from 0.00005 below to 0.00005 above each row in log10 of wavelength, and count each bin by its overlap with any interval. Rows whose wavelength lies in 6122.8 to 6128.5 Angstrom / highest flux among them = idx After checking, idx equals 5.68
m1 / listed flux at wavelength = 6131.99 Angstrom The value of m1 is 5.1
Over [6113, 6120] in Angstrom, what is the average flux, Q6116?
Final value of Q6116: 5.1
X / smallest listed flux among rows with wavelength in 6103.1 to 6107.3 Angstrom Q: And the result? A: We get 4.27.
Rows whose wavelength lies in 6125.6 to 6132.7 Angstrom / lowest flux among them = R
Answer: 4.37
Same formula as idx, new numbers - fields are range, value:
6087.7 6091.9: 5.45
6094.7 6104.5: 5.98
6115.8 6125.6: 5.75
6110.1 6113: 5.14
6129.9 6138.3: 5.7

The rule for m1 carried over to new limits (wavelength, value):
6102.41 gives 4.74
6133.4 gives 5.7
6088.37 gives 5.45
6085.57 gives 4.97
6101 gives 5.39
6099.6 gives 5.96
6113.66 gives 4.77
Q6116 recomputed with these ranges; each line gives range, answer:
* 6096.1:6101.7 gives 5.16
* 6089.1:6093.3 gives 4.82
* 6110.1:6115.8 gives 5.11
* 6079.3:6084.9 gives 5.06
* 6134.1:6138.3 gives 4.64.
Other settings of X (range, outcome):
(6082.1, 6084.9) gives 4.47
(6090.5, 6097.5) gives 4.42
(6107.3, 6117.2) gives 4.75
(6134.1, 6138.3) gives 4.54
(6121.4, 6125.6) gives 4.85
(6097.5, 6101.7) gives 4.87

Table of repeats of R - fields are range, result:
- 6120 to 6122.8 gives 4.72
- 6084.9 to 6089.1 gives 4.97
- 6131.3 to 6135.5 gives 4.63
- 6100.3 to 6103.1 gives 4.74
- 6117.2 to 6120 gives 4.58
